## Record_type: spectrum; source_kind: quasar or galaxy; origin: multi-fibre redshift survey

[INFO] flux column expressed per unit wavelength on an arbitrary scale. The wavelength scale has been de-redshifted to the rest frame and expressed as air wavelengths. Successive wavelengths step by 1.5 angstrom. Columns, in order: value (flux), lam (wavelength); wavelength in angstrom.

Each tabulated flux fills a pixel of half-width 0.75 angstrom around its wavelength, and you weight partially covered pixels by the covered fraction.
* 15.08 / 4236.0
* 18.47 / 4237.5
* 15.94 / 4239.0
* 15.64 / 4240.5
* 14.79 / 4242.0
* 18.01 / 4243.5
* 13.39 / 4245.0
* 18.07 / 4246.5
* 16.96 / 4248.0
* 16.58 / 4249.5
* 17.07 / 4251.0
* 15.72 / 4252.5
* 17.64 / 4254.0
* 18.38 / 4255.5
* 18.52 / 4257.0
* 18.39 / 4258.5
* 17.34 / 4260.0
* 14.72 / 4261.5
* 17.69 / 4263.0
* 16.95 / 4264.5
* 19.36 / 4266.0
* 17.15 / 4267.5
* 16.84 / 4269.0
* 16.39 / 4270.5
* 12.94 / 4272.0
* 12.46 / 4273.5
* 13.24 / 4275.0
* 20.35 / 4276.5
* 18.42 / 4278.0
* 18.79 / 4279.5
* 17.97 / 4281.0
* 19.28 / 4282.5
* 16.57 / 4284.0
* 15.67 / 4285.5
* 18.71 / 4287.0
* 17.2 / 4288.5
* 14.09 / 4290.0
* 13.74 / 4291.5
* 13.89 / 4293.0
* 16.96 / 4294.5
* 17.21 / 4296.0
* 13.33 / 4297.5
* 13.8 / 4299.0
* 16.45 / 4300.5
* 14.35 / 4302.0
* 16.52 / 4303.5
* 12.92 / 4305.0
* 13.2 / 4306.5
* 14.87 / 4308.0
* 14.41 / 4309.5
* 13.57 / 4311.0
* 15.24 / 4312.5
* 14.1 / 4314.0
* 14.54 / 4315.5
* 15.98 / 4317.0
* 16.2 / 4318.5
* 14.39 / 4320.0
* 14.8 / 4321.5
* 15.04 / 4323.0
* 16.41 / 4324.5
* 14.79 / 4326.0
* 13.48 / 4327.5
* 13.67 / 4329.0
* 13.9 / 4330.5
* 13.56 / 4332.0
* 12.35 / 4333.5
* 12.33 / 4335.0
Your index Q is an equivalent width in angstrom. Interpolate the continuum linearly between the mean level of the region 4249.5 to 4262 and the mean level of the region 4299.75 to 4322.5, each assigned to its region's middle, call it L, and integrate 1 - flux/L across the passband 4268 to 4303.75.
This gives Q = -0.4 angstrom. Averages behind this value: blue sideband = 17.2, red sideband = 14.8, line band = 16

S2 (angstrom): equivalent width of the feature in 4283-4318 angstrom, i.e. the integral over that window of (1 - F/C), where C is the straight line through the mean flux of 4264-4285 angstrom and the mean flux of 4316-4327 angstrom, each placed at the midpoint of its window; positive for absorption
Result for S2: 1.9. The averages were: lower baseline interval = 16.9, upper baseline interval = 15.3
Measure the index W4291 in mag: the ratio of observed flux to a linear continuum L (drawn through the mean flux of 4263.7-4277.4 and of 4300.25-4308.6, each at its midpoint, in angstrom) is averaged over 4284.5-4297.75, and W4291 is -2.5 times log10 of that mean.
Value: -0.04 mag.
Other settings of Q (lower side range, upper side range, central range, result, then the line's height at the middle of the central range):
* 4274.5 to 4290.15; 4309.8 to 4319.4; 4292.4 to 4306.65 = 1.0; 16.1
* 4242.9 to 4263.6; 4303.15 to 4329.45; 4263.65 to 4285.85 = -0.9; 16.2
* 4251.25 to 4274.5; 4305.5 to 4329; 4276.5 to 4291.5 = -1.4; 15.9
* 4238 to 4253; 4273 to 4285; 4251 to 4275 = 0.2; 16.8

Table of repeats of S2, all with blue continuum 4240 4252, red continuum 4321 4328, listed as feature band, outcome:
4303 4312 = 0.6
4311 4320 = 0.1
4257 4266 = -0.7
